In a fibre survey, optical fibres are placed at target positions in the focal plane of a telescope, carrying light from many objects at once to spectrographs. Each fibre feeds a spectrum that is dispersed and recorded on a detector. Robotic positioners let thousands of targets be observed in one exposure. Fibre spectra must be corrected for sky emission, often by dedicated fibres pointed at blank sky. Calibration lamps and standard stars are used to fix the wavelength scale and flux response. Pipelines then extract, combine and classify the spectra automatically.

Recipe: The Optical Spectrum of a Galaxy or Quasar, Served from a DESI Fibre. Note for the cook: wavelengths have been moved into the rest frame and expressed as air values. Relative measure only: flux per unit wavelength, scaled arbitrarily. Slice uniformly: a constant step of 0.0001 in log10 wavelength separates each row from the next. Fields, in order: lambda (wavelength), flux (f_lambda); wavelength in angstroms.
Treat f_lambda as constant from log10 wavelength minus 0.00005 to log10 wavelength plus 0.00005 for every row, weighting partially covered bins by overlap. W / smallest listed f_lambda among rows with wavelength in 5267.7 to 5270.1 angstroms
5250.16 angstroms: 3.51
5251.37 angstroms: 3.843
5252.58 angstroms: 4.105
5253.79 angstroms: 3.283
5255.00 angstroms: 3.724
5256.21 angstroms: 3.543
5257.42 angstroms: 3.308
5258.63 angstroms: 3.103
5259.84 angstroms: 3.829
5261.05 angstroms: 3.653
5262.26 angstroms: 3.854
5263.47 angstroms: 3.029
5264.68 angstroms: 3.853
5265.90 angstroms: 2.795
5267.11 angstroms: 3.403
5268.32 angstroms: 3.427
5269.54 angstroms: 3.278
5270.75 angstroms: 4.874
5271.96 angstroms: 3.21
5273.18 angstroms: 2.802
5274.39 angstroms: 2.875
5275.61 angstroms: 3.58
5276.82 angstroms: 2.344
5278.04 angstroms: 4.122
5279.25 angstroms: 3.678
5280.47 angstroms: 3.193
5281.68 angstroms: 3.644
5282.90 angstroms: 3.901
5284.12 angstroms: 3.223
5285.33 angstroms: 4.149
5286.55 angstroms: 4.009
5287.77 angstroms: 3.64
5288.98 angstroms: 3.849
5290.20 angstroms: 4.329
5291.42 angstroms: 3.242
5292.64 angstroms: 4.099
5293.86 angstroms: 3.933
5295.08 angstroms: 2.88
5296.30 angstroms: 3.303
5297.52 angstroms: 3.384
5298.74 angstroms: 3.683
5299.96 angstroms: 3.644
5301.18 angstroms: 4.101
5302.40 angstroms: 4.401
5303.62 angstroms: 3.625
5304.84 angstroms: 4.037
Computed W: 3.278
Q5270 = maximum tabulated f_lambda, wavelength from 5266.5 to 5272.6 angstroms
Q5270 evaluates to 4.874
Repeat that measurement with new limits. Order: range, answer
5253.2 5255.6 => 3.724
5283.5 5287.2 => 4.149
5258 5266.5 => 3.854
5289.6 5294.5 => 4.329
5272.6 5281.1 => 4.122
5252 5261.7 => 4.105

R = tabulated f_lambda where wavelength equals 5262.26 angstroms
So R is 3.854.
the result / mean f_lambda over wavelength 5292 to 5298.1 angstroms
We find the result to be 3.52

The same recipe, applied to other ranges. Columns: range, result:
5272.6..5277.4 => 2.91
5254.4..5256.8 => 3.63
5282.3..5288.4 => 3.79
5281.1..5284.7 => 3.58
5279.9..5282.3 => 3.43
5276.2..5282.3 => 3.4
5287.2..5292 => 3.77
